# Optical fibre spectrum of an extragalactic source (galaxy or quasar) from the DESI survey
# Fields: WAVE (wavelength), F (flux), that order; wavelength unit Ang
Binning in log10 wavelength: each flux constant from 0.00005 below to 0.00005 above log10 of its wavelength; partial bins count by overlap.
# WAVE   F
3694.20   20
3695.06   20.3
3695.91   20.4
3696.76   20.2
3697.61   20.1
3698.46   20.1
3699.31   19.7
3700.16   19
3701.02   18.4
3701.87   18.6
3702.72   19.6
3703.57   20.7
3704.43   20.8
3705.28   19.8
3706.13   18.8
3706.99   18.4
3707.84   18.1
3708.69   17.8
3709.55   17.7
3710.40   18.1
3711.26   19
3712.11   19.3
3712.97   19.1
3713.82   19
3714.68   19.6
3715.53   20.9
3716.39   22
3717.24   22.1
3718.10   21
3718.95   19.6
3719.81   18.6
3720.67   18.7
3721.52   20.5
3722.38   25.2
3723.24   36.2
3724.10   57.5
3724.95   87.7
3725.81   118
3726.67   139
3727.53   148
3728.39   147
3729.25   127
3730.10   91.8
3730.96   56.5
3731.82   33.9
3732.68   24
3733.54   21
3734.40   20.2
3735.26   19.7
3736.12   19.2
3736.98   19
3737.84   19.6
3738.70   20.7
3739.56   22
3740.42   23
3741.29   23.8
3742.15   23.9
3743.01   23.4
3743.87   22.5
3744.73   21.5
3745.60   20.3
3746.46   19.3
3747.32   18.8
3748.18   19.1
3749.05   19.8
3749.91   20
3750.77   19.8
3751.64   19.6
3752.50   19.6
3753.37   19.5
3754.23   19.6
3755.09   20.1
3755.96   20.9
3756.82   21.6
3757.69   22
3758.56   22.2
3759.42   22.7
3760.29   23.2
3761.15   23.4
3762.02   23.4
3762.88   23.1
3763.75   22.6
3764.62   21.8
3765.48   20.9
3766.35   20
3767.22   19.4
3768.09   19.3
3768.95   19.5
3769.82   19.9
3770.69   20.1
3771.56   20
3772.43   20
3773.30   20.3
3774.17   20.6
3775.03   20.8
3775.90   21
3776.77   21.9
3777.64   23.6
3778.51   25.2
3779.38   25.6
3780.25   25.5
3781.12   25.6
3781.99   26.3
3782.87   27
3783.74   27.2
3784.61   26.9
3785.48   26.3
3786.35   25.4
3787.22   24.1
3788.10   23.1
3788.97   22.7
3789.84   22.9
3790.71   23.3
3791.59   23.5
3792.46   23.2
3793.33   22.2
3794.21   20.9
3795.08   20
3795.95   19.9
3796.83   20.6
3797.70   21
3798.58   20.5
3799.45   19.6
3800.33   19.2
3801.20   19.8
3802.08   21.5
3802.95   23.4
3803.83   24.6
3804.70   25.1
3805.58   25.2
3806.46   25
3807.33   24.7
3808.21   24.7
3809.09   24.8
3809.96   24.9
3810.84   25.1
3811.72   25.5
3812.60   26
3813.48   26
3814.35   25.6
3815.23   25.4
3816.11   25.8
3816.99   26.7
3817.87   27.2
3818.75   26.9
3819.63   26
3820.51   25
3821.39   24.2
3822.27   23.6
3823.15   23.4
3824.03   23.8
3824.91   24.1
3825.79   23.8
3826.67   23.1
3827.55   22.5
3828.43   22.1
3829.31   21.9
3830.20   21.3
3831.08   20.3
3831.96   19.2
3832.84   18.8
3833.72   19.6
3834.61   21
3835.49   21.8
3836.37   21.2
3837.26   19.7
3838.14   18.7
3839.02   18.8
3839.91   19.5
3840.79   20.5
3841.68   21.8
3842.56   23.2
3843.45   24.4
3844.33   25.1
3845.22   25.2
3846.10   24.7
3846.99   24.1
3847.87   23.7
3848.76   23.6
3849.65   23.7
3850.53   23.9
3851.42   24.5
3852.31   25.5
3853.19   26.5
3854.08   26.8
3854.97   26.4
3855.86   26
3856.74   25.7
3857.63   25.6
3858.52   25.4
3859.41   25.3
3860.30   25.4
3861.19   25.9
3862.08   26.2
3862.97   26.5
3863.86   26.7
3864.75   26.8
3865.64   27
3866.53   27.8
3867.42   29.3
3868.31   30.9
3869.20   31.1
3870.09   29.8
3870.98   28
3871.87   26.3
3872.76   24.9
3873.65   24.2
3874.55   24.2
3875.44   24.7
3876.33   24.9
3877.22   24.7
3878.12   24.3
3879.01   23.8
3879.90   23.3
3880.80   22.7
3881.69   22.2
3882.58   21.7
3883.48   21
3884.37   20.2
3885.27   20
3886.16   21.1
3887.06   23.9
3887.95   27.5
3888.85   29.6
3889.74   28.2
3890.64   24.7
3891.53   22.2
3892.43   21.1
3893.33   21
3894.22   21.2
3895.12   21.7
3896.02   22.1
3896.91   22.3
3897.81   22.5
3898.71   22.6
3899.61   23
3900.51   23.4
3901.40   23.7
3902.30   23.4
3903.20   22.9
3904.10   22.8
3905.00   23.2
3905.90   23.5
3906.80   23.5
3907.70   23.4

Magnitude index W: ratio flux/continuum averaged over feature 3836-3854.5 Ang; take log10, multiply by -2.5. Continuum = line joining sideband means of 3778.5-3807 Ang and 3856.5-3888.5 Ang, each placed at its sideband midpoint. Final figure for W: 0.07 mag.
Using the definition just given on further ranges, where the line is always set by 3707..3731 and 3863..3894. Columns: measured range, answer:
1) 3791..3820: 0.44 mag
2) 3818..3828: 0.33 mag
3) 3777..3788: 0.46 mag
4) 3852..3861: 0.09 mag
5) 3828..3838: 0.47 mag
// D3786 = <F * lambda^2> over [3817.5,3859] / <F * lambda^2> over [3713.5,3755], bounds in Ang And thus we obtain 0.7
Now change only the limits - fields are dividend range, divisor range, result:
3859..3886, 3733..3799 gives 1.22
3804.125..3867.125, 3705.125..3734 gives 0.58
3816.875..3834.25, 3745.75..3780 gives 1.13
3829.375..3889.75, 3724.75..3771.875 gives 0.75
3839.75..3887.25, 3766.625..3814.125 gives 1.12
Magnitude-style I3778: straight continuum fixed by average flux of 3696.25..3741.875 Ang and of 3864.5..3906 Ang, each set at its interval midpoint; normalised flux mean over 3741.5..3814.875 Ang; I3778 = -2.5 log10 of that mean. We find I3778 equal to 0.37 mag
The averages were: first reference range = 35.5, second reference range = 24.3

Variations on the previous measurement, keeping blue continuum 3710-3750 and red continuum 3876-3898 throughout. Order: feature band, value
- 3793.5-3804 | 0.45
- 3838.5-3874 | 0.02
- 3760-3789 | 0.43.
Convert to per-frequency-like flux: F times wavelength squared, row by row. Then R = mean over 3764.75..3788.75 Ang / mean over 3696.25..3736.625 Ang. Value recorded 0.6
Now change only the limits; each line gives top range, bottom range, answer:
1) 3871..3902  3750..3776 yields 1.20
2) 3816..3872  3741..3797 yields 1.15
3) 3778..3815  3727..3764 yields 0.75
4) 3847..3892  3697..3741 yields 0.76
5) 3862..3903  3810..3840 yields 1.09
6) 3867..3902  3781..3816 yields 1.07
